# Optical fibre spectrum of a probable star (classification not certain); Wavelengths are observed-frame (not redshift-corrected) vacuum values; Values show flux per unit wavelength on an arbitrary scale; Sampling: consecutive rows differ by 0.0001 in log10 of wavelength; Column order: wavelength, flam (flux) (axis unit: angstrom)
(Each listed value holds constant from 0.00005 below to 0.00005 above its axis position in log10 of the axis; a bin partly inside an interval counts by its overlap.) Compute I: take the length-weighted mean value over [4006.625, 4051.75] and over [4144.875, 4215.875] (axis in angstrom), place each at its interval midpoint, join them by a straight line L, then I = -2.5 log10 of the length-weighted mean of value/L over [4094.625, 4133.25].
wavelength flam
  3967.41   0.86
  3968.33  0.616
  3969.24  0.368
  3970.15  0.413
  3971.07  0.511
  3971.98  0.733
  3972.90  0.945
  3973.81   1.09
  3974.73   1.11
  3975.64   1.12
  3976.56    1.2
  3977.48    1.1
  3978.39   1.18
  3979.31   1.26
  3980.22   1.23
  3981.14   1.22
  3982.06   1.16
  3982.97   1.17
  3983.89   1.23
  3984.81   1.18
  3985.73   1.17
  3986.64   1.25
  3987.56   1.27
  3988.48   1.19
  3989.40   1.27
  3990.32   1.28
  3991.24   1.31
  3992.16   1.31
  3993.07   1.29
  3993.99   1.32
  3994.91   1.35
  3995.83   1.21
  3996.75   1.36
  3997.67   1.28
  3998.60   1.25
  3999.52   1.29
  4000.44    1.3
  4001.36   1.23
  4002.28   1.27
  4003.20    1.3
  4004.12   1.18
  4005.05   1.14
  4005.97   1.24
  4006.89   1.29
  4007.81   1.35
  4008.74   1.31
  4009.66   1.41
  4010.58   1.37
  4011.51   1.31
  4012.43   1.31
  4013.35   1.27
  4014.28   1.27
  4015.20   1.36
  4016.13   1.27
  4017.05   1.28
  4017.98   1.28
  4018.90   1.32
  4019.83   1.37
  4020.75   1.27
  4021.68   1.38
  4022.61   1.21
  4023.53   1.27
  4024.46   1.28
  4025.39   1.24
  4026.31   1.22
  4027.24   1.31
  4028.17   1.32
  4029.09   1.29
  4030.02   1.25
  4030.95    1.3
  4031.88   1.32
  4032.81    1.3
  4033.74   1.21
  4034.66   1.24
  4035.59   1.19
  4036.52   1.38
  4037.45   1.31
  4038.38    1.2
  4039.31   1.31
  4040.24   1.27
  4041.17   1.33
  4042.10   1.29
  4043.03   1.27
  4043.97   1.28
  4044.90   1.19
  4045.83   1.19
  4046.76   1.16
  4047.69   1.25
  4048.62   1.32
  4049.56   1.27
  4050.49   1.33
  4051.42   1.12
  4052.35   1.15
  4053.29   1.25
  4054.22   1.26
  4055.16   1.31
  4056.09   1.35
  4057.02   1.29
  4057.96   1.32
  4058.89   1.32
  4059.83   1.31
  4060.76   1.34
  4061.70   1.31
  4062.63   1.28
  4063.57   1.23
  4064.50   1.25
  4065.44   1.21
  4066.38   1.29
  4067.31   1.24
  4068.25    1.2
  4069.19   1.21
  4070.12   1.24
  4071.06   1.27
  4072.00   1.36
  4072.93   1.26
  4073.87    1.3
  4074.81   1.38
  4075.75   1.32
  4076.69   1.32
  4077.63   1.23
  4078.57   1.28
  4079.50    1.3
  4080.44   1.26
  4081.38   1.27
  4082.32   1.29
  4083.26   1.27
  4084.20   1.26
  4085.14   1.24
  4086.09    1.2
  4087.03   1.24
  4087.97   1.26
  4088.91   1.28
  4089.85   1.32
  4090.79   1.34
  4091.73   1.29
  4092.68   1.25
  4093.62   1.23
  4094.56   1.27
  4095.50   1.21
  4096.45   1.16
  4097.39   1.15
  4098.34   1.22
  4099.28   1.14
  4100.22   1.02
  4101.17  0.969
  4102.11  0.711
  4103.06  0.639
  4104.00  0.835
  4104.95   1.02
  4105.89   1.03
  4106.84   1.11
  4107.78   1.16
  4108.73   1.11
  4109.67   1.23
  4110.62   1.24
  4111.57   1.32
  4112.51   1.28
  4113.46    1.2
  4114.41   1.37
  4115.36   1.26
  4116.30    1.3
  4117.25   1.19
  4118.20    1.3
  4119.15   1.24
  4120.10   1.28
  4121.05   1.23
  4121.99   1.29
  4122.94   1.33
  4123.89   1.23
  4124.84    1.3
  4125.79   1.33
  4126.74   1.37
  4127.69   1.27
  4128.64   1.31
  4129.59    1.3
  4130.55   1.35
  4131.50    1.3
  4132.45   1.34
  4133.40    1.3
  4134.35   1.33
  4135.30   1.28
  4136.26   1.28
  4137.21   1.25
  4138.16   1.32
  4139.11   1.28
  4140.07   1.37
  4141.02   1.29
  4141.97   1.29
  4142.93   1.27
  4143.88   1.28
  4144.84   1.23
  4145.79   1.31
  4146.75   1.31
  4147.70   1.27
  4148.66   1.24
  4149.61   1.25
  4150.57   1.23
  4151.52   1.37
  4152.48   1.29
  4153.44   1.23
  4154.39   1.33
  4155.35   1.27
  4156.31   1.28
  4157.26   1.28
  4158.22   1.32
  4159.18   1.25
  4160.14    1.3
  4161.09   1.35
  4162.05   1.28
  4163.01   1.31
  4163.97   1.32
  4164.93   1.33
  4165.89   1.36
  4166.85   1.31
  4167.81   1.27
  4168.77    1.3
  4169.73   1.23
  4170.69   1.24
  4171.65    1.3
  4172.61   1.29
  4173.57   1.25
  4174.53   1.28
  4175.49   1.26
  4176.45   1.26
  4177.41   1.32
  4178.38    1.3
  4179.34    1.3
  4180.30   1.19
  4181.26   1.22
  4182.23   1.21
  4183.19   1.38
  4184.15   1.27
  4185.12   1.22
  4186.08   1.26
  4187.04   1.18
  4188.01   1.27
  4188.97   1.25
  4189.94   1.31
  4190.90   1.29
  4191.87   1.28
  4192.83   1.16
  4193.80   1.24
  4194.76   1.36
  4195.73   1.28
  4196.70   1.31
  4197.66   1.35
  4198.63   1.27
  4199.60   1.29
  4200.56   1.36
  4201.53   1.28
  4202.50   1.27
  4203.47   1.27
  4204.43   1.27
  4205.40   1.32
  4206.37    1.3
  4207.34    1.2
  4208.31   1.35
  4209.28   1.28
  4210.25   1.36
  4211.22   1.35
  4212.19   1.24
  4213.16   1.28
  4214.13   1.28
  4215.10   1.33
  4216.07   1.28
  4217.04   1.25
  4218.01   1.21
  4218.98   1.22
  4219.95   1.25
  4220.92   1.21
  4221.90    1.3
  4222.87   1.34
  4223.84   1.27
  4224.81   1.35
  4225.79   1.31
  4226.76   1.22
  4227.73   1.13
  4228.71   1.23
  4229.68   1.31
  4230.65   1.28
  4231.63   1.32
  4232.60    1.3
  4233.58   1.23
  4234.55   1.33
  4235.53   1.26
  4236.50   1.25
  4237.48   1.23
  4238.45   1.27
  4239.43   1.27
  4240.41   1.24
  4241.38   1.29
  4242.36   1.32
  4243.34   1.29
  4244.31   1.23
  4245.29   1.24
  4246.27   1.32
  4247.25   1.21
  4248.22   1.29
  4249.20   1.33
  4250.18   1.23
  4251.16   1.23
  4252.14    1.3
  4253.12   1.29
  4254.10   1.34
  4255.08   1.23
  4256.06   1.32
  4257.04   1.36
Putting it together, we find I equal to 0.08 mag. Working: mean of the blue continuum 1.28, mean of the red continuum 1.28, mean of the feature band 1.19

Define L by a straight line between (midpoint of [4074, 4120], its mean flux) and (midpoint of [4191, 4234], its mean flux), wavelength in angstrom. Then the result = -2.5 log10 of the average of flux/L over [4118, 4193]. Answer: -0.04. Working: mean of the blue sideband 1.2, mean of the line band 1.28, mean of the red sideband 1.28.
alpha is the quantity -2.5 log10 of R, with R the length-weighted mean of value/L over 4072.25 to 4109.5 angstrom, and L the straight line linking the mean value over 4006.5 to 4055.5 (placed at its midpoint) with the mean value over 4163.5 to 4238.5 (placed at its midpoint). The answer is 0.083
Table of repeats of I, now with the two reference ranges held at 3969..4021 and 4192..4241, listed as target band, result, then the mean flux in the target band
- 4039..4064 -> -0.042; 1.27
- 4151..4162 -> -0.034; 1.3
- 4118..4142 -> -0.043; 1.3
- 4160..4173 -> -0.033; 1.3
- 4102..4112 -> 0.184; 1.05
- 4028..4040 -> -0.054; 1.28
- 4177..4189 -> 0.006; 1.26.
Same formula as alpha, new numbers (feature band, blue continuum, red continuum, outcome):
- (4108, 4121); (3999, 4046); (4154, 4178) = 0.031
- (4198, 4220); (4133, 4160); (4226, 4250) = -0.010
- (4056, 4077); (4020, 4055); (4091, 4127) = -0.048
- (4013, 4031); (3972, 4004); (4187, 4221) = -0.051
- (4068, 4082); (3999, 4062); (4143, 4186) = -0.002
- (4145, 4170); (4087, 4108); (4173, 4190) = -0.060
